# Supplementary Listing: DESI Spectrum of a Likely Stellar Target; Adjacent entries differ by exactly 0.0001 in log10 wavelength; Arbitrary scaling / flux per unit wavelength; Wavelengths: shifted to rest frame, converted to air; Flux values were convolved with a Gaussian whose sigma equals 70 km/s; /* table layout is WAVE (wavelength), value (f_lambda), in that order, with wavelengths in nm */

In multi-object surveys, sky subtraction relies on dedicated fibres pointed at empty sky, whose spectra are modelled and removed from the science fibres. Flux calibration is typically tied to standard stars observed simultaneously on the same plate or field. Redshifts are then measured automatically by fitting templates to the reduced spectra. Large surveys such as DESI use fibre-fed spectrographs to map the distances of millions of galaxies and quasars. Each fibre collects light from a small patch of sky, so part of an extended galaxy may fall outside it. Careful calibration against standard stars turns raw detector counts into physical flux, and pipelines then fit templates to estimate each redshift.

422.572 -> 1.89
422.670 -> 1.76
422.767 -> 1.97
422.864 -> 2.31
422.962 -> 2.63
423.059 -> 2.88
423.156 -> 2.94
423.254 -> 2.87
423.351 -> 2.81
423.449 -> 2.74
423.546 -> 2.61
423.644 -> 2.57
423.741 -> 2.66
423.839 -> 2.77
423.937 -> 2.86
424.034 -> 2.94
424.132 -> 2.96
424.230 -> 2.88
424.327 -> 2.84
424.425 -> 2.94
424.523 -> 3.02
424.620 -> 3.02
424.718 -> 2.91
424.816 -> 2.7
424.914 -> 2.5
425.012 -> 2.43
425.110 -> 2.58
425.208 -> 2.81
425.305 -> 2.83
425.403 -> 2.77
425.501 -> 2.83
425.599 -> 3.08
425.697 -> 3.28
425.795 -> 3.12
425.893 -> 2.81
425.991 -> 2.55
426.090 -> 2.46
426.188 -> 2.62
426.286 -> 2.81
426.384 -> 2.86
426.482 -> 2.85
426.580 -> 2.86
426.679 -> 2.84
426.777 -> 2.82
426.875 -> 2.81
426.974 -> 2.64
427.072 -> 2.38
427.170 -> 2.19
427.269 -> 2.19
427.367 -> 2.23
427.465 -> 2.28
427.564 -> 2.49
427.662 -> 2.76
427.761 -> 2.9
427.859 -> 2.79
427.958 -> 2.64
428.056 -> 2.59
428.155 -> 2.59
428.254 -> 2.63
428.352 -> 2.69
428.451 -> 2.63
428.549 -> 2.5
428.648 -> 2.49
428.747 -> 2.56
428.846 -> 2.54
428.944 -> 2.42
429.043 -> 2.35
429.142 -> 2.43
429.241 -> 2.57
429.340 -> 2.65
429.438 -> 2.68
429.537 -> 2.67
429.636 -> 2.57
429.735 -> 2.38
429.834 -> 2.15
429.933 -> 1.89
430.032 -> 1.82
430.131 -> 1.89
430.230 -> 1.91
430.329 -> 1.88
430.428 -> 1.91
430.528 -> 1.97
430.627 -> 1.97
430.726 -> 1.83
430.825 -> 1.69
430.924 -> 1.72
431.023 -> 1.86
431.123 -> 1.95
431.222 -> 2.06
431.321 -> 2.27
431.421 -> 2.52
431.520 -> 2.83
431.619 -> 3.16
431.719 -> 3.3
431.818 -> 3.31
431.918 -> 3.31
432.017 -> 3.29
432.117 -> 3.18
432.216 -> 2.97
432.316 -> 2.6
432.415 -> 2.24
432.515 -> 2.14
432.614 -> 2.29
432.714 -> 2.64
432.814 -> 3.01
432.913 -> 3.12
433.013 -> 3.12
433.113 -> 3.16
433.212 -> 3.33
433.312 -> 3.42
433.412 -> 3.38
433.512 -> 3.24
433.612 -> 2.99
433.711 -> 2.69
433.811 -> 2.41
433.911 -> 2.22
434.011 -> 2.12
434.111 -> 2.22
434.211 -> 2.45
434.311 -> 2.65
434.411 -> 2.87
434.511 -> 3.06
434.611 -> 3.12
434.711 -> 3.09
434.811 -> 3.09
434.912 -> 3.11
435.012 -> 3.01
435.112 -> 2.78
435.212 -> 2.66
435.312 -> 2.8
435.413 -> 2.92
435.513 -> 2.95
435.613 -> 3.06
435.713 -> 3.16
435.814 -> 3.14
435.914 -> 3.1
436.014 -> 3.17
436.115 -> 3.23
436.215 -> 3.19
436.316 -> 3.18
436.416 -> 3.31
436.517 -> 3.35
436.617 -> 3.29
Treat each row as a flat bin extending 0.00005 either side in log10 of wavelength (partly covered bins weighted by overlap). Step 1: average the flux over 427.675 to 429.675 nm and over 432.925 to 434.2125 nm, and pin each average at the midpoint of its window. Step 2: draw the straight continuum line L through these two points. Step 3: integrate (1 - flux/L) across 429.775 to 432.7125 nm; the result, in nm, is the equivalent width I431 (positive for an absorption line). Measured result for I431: 0.417 nm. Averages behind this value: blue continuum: 2.6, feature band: 2.35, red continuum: 2.85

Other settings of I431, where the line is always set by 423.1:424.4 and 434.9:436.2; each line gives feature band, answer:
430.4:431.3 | 0.32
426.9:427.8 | 0.13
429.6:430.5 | 0.27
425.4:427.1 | 0.03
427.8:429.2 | 0.16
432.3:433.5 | 0.03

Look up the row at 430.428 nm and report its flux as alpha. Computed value 1.91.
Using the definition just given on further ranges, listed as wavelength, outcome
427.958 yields 2.64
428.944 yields 2.42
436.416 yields 3.31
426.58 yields 2.86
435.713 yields 3.16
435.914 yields 3.1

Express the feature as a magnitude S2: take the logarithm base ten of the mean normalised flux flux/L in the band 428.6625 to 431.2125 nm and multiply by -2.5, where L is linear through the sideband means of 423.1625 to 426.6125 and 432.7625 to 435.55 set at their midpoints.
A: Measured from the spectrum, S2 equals 0.295 mag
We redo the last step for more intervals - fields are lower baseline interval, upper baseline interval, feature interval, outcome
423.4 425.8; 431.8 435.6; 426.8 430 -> 0.13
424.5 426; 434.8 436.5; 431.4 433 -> 0.04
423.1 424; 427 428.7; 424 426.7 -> -0.06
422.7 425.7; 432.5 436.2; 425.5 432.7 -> 0.13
